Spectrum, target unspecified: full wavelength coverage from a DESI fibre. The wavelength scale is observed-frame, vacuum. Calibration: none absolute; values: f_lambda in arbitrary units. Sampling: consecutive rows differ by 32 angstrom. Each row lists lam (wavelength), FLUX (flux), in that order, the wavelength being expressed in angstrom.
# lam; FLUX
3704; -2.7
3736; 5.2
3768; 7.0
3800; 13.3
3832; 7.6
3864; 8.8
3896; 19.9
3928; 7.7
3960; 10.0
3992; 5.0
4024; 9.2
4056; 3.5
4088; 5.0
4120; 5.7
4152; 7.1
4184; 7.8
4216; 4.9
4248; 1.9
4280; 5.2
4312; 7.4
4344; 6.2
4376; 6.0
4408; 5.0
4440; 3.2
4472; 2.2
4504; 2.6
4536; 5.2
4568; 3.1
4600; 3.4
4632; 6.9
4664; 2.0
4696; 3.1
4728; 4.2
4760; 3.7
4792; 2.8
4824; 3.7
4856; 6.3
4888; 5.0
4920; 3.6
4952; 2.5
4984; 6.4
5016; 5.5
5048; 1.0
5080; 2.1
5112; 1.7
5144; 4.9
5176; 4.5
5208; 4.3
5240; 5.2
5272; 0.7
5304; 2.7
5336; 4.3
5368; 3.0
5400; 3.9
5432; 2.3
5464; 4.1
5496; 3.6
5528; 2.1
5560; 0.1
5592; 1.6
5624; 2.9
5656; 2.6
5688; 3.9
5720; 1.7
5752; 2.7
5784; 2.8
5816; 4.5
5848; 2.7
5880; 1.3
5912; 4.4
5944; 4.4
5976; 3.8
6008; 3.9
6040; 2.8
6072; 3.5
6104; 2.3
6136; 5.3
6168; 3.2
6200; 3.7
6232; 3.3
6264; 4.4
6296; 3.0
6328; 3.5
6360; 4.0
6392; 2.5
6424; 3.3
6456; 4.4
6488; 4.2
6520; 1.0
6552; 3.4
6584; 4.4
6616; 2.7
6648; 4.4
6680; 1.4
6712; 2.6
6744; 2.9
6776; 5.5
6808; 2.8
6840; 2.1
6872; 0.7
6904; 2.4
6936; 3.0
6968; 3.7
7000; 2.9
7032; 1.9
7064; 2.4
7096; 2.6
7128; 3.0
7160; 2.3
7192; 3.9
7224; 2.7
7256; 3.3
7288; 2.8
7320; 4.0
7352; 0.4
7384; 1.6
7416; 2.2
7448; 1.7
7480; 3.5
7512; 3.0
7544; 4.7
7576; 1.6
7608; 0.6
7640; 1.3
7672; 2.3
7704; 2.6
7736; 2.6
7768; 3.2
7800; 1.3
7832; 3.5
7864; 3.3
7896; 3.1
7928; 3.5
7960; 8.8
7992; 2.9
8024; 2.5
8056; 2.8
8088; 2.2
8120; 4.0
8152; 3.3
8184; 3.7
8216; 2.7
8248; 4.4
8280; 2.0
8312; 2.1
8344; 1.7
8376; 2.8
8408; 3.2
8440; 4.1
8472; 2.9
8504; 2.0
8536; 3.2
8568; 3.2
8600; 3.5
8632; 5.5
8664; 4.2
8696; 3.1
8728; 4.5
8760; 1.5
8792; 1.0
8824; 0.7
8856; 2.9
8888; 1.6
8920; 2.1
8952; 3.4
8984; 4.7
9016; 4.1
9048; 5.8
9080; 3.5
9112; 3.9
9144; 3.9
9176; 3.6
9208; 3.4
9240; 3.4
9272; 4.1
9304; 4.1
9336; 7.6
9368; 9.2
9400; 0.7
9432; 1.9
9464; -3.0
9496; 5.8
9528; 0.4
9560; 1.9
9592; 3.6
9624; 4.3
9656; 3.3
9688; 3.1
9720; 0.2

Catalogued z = 1.138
